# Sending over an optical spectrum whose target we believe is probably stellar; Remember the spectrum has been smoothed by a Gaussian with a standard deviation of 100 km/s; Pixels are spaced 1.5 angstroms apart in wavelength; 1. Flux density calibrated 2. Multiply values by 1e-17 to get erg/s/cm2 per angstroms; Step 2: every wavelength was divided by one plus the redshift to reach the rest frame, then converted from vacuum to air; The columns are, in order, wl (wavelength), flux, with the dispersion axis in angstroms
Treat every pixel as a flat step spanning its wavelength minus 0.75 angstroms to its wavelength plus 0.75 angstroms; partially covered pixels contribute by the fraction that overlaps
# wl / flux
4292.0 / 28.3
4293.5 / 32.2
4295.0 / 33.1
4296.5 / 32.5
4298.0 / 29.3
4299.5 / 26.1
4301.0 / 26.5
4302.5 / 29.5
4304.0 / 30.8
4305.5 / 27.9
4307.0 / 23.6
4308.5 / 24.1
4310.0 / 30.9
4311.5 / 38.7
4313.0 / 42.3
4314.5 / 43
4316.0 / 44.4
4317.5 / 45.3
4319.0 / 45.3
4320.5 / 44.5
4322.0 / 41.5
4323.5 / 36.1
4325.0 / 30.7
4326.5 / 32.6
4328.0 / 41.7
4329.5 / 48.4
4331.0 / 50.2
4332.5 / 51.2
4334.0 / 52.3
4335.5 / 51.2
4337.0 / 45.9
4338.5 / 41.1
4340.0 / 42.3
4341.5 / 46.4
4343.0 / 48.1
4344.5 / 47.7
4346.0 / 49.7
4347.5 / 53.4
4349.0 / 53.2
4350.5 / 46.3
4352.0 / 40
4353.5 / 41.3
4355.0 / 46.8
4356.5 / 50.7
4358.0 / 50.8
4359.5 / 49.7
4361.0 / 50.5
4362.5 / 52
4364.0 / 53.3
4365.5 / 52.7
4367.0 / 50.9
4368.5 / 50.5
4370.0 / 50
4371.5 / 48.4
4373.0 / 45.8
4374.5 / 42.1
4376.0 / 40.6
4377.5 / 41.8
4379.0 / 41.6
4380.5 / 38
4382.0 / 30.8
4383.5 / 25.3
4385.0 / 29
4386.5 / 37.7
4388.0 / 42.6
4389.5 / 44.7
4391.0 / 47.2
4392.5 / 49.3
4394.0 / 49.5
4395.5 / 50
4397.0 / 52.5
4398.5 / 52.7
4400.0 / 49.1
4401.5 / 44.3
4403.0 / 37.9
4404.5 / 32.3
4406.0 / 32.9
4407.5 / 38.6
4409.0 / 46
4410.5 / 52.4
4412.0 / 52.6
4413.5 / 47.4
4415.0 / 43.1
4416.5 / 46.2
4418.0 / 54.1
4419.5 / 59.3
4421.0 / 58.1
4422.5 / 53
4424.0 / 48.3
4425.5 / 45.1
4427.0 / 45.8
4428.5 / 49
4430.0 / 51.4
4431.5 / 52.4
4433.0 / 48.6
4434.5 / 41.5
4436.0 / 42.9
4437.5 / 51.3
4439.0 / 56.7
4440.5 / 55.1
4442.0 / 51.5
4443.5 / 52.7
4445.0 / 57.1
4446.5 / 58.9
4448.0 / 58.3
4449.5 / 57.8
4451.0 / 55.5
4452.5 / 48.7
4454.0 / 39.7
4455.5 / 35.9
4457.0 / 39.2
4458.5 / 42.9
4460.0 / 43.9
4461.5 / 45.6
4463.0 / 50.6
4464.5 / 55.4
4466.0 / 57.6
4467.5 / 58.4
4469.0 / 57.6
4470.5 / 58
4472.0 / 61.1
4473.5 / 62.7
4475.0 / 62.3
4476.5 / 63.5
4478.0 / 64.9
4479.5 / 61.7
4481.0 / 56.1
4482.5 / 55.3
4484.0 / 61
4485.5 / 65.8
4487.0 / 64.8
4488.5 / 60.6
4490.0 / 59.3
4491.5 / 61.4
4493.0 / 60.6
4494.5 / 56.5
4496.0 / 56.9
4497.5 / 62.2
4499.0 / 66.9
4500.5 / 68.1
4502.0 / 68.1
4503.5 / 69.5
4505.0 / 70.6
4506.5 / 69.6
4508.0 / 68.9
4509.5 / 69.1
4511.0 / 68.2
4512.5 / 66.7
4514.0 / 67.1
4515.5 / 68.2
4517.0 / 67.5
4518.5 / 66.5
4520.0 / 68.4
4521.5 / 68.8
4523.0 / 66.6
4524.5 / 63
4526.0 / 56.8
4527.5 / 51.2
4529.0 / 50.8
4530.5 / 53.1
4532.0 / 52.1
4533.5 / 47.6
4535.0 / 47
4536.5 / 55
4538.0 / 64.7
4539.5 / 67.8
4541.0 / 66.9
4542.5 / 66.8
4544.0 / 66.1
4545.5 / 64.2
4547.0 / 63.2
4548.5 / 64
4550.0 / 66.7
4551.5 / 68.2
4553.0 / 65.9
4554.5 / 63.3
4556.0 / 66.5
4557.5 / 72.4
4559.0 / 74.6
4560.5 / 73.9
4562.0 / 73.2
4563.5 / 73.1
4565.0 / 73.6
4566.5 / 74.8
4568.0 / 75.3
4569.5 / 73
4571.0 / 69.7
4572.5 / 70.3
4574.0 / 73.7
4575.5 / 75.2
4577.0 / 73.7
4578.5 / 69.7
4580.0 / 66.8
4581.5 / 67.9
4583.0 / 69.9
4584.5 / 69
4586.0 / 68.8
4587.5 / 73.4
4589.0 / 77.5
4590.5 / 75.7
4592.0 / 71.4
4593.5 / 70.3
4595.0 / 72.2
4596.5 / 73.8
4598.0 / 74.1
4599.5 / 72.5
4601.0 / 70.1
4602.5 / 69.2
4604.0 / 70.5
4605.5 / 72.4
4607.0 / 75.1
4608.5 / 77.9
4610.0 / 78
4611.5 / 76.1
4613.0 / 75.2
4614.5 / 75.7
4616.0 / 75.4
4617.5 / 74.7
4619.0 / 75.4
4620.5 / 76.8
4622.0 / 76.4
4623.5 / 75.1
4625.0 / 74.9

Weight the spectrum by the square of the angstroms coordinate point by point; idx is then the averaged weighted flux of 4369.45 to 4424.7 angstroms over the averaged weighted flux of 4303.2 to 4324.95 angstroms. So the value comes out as 1.3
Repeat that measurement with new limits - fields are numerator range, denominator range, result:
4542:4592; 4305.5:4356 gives 1.82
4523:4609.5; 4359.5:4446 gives 1.56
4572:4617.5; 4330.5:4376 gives 1.68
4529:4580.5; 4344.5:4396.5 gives 1.59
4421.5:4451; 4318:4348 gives 1.20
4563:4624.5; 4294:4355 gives 2.05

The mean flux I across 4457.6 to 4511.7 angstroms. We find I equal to 60.6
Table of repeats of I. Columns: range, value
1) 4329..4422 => 46.3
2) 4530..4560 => 63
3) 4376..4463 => 46.6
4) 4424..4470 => 50.2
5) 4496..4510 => 67.5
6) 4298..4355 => 40.8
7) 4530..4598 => 68.2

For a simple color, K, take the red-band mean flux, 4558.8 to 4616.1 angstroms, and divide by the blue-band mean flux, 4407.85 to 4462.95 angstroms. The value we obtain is 1.47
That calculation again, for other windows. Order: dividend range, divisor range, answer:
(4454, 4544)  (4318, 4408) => 1.34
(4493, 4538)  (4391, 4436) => 1.31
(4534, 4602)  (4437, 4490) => 1.26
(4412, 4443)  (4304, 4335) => 1.27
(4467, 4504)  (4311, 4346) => 1.40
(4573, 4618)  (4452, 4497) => 1.31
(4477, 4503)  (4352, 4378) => 1.29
